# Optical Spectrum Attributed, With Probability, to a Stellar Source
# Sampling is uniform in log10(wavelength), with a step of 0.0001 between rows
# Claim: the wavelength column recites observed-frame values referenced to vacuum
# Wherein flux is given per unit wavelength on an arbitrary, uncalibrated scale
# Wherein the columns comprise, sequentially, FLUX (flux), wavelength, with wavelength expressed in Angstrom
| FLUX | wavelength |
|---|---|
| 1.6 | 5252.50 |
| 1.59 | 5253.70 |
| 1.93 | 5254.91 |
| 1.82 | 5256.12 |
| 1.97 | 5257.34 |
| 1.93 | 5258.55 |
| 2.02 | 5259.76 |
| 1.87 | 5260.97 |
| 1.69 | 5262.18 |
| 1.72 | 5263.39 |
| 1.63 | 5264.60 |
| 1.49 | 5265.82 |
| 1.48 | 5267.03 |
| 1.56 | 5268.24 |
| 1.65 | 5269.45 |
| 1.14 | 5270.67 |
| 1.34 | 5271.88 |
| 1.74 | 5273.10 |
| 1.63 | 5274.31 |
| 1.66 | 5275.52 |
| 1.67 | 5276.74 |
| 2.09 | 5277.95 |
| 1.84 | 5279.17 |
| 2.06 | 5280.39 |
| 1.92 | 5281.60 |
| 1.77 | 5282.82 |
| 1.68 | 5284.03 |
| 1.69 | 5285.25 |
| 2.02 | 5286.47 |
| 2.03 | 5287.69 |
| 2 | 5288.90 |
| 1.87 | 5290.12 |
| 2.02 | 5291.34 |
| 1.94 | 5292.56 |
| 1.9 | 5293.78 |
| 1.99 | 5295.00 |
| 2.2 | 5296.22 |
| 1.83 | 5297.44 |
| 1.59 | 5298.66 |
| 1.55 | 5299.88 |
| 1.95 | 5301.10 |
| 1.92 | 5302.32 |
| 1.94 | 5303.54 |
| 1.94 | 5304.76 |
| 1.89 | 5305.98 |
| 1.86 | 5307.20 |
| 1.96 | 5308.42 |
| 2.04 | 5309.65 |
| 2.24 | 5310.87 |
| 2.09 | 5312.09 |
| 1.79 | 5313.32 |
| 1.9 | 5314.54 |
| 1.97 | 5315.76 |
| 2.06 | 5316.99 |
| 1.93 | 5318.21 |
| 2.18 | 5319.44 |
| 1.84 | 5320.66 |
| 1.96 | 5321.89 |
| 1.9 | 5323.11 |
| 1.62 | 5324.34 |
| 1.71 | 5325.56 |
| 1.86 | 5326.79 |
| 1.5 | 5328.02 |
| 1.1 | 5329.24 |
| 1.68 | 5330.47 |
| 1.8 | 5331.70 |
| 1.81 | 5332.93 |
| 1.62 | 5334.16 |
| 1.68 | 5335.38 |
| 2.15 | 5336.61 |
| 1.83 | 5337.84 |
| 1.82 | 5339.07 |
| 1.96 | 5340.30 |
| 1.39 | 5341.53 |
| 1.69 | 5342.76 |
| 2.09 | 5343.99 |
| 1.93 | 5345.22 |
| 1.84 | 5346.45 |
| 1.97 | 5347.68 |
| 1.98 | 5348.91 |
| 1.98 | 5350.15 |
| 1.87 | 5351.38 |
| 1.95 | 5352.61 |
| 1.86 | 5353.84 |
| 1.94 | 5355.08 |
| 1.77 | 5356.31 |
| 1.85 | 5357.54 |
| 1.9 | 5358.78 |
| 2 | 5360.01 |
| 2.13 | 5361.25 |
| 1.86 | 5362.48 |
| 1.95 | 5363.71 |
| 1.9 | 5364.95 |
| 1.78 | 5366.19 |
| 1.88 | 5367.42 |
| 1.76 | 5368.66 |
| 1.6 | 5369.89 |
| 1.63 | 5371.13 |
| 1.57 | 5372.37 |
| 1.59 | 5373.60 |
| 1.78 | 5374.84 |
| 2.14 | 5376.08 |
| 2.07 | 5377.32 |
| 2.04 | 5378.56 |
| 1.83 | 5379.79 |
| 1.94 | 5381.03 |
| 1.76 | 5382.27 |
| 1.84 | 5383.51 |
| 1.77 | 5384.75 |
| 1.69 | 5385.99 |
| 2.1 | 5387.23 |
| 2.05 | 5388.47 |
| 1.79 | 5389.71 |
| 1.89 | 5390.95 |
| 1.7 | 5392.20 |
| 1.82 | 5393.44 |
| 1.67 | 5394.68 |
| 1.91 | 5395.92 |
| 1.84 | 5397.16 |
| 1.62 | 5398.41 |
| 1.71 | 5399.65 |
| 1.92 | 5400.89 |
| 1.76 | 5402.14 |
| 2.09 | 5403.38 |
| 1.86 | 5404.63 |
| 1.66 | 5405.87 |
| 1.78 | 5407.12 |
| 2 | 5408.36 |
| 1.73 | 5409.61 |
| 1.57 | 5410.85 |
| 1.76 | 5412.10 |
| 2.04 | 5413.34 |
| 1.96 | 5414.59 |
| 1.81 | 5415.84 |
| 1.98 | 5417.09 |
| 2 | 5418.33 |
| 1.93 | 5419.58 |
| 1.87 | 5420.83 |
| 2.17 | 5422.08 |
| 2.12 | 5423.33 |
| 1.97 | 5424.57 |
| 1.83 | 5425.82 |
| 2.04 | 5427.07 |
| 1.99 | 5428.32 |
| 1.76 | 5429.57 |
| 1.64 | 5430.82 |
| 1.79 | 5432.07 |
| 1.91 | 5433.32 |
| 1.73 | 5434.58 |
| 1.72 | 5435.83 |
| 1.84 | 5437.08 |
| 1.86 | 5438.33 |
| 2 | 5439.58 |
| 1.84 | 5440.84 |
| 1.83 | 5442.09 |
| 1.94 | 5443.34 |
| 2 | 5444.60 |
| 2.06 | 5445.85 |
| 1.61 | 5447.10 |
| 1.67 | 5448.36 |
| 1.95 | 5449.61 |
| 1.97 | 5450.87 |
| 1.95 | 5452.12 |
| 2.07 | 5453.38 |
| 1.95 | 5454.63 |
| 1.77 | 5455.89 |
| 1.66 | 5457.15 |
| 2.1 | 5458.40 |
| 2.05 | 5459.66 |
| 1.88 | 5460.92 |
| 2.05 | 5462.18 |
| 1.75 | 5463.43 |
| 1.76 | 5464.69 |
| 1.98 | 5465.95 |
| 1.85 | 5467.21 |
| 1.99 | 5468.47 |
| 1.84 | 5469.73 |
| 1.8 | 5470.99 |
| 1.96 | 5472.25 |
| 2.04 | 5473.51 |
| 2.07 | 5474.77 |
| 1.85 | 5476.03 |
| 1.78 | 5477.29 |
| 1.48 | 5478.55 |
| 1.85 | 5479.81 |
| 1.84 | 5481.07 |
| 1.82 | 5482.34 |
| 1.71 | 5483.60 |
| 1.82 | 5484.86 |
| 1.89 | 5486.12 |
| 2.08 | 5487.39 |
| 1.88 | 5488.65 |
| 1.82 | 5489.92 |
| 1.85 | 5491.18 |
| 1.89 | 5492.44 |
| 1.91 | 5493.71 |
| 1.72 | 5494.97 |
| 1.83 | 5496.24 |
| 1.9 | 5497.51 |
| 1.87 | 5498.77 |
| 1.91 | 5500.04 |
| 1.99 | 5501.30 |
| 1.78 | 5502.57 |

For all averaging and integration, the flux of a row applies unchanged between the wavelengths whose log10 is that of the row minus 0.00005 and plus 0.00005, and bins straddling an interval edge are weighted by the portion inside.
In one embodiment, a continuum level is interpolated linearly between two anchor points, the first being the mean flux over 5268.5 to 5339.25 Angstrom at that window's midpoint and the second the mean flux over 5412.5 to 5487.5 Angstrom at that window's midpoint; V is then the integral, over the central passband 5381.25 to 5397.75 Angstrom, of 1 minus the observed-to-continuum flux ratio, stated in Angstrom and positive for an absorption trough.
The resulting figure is 0.3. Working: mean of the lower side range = 1.83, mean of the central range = 1.84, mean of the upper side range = 1.89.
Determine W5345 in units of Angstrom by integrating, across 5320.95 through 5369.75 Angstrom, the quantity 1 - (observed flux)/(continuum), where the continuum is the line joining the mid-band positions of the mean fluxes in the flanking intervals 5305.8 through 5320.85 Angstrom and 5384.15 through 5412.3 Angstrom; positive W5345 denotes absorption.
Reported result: 2.4 Angstrom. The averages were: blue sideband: 1.99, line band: 1.83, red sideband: 1.81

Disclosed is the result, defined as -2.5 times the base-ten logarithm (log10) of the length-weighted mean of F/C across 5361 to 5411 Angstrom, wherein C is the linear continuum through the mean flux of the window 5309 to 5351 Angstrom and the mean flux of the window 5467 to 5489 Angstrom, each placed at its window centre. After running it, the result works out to 0.02 mag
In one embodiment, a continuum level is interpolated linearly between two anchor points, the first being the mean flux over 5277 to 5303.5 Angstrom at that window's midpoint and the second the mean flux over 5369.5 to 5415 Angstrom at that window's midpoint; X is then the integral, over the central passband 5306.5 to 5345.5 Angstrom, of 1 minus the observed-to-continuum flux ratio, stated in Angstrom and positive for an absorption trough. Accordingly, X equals 0.6 Angstrom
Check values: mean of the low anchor 1.9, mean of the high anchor 1.82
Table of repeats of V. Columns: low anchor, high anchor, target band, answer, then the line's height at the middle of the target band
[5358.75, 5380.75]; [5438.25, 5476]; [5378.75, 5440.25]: 0.7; 1.88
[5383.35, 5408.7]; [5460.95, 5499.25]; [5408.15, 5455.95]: -1.1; 1.84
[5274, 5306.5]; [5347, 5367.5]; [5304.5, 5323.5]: -0.8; 1.89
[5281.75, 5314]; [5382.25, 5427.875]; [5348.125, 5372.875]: 0.3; 1.89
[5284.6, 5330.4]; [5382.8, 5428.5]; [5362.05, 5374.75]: 0.8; 1.88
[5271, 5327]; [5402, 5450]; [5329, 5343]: 1.1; 1.88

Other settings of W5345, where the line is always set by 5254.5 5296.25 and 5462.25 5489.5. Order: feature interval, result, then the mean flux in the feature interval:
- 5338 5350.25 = -0.3 Angstrom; 1.86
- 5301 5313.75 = -1.2 Angstrom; 1.97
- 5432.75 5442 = 0.0 Angstrom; 1.84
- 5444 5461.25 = -0.5 Angstrom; 1.91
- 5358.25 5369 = -0.5 Angstrom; 1.91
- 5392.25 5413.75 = 0.4 Angstrom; 1.8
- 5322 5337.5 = 0.8 Angstrom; 1.71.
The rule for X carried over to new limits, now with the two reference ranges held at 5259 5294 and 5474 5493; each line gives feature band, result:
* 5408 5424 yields -0.9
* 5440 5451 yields -0.3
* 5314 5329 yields -0.6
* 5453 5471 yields -0.6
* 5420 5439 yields -0.6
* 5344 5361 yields -1.2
